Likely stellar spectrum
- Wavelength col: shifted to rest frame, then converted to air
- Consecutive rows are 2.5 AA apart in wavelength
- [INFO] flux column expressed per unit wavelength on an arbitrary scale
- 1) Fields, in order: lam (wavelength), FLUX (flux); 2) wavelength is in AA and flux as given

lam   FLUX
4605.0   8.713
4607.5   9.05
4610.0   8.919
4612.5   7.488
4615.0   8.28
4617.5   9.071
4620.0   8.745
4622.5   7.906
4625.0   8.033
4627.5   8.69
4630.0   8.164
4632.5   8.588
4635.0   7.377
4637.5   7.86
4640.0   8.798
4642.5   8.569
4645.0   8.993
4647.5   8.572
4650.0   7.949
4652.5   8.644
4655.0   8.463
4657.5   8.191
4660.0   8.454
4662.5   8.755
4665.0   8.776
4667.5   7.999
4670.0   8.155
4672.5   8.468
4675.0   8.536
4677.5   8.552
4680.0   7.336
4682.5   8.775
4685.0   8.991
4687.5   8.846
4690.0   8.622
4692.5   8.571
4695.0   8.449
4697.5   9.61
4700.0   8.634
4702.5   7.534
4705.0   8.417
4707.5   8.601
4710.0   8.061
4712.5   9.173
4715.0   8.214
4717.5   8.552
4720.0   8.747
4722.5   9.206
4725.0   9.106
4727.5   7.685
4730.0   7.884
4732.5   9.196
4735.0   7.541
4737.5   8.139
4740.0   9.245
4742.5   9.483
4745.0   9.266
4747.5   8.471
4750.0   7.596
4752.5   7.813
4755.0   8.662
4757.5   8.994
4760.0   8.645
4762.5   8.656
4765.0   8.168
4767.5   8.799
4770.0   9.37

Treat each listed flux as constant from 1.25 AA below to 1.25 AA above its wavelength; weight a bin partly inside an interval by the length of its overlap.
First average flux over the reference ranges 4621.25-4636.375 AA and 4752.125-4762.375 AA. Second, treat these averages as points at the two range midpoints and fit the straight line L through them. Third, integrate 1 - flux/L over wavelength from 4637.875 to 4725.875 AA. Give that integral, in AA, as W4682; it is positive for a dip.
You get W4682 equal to -2.3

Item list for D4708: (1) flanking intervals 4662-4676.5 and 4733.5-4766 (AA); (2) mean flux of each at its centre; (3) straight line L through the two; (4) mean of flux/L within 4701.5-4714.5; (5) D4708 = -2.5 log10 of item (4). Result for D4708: 0.01 mag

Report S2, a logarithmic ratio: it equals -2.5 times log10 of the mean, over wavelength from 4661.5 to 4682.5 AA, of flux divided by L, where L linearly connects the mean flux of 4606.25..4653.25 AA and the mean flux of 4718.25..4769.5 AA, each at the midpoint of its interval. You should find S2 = 0.02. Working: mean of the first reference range 8.4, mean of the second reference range 8.58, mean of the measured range 8.34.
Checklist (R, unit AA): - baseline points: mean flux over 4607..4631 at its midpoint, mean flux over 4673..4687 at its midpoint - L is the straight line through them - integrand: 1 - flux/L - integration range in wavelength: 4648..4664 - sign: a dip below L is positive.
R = 0.04 AA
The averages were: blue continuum 8.42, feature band 8.42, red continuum 8.46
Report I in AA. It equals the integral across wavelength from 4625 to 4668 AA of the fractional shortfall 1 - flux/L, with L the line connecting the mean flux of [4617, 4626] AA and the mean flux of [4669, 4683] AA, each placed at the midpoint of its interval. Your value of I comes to -0.3 AA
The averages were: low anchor 8.4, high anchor 8.28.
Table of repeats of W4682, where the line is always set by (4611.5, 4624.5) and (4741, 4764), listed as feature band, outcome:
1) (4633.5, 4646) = 0.06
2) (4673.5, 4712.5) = -0.20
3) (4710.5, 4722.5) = -0.22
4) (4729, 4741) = 0.26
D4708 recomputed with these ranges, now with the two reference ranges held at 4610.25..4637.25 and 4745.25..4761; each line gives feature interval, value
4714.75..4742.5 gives -0.02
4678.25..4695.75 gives -0.02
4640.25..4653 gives -0.04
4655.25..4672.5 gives -0.01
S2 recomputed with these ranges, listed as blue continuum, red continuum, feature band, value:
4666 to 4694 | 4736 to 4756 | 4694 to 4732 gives 0.00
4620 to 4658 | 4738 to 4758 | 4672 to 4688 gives 0.00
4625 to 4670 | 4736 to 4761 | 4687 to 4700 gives -0.04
